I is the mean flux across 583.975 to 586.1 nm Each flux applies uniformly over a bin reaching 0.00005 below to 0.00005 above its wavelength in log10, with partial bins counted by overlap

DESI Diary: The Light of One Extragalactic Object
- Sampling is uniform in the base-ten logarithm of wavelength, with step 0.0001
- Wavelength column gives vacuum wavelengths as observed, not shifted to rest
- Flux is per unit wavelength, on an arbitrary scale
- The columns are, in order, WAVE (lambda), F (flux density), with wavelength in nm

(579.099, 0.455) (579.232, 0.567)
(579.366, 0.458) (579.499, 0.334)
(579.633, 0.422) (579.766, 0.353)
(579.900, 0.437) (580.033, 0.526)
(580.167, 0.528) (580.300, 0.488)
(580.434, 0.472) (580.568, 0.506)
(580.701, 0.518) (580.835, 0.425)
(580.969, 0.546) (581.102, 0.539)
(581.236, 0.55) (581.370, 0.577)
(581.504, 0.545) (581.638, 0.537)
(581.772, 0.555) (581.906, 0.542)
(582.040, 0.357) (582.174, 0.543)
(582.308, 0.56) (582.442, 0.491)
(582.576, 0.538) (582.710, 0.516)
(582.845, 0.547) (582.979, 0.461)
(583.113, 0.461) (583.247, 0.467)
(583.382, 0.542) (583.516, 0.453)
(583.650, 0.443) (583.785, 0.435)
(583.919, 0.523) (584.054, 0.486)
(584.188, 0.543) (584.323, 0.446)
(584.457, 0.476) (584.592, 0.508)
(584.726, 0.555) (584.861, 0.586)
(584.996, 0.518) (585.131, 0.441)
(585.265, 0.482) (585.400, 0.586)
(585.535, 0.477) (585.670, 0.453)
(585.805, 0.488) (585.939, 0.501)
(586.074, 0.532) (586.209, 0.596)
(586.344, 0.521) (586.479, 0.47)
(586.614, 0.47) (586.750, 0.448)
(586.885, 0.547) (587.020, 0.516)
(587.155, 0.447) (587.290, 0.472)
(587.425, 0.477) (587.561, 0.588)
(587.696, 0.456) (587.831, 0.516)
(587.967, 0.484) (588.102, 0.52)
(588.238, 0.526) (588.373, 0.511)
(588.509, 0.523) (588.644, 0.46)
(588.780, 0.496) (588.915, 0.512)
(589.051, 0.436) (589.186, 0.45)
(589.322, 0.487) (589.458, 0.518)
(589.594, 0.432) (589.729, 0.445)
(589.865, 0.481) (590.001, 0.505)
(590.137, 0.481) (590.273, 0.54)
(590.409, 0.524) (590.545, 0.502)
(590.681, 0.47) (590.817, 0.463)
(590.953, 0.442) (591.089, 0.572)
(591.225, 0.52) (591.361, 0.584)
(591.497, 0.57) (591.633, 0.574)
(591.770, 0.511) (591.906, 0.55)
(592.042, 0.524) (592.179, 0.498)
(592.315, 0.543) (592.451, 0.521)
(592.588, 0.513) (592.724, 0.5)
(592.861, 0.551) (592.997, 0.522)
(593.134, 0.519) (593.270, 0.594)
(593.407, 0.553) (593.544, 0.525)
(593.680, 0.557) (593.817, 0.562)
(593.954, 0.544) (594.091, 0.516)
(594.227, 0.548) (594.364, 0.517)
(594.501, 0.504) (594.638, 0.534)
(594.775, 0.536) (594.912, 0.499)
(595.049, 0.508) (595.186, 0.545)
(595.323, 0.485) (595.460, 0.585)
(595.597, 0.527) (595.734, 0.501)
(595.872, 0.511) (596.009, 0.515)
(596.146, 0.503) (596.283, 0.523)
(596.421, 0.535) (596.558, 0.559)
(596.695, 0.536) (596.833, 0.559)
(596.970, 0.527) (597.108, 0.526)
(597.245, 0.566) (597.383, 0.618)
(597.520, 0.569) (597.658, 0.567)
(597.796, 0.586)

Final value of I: 0.504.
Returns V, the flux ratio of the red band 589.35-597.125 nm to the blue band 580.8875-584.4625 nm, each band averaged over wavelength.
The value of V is 1.03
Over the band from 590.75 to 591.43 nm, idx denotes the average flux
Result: 0.517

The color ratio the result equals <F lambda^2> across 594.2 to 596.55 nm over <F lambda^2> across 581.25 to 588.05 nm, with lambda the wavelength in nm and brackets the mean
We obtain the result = 1.1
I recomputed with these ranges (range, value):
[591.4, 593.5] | 0.537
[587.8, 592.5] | 0.505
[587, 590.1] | 0.489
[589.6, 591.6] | 0.506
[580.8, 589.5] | 0.503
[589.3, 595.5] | 0.521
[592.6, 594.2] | 0.54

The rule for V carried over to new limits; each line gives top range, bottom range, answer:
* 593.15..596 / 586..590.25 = 1.08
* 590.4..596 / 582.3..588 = 1.05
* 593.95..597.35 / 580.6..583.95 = 1.04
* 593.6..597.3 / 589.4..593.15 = 1.03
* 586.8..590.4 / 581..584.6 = 0.98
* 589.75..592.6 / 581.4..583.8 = 1.03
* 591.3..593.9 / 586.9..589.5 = 1.09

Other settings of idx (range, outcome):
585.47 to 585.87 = 0.472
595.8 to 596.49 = 0.517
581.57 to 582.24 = 0.507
